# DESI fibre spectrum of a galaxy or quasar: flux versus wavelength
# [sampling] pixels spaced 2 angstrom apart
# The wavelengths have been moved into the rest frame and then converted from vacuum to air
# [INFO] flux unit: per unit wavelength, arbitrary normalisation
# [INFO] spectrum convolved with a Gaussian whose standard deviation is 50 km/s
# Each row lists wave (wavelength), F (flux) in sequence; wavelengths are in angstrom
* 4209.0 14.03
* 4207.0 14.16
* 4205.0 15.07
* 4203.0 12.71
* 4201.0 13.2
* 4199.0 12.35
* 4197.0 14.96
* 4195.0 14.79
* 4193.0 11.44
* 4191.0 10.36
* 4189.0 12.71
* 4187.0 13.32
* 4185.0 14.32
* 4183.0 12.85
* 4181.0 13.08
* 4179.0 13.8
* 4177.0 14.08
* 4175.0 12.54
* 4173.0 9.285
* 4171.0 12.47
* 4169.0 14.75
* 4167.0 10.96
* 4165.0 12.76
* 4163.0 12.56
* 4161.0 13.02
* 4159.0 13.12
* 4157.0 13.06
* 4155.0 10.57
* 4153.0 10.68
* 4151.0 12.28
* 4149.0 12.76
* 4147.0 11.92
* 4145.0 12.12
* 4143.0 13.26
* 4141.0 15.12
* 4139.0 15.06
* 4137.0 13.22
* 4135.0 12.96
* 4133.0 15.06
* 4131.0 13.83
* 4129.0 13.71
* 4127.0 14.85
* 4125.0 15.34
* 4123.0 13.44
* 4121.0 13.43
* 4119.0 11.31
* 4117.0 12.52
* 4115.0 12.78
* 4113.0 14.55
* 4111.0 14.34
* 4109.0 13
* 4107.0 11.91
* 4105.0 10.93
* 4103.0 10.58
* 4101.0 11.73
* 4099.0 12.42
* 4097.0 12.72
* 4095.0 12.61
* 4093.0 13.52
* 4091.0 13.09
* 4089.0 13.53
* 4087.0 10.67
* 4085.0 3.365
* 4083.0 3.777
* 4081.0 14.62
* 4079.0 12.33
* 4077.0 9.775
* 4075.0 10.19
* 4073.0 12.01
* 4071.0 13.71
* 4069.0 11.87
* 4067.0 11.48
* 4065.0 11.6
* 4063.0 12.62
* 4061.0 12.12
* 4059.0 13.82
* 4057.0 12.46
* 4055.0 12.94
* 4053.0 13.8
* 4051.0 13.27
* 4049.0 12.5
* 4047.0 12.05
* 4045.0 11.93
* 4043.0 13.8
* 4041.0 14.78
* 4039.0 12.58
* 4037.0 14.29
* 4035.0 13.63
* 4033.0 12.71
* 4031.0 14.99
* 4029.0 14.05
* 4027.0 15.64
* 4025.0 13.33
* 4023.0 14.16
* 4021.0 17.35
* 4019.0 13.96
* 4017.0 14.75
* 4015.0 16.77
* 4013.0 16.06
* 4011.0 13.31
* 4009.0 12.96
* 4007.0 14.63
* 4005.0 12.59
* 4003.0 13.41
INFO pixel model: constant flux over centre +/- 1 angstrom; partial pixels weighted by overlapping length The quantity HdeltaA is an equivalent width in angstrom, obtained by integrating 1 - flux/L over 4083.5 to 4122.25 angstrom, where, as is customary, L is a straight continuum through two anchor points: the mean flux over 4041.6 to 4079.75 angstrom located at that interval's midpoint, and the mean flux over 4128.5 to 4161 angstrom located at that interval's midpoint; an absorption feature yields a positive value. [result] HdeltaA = 2.3 angstrom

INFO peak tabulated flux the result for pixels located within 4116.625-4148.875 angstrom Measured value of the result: 15.34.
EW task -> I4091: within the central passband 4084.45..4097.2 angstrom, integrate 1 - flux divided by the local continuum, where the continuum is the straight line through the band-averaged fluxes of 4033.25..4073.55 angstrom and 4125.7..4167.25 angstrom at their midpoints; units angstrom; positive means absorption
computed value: 1.4 angstrom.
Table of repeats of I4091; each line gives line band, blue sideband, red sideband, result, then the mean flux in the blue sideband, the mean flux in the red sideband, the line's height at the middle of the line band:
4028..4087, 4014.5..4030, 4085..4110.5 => 6.25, 14.9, 11.9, 13.5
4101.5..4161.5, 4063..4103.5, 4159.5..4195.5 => -4.94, 11.3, 12.7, 12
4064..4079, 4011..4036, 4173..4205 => 2.81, 14.7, 13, 14.2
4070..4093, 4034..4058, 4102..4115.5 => 3.70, 13.2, 12.6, 12.8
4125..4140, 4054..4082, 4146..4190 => -2.06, 12.3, 12.6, 12.5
